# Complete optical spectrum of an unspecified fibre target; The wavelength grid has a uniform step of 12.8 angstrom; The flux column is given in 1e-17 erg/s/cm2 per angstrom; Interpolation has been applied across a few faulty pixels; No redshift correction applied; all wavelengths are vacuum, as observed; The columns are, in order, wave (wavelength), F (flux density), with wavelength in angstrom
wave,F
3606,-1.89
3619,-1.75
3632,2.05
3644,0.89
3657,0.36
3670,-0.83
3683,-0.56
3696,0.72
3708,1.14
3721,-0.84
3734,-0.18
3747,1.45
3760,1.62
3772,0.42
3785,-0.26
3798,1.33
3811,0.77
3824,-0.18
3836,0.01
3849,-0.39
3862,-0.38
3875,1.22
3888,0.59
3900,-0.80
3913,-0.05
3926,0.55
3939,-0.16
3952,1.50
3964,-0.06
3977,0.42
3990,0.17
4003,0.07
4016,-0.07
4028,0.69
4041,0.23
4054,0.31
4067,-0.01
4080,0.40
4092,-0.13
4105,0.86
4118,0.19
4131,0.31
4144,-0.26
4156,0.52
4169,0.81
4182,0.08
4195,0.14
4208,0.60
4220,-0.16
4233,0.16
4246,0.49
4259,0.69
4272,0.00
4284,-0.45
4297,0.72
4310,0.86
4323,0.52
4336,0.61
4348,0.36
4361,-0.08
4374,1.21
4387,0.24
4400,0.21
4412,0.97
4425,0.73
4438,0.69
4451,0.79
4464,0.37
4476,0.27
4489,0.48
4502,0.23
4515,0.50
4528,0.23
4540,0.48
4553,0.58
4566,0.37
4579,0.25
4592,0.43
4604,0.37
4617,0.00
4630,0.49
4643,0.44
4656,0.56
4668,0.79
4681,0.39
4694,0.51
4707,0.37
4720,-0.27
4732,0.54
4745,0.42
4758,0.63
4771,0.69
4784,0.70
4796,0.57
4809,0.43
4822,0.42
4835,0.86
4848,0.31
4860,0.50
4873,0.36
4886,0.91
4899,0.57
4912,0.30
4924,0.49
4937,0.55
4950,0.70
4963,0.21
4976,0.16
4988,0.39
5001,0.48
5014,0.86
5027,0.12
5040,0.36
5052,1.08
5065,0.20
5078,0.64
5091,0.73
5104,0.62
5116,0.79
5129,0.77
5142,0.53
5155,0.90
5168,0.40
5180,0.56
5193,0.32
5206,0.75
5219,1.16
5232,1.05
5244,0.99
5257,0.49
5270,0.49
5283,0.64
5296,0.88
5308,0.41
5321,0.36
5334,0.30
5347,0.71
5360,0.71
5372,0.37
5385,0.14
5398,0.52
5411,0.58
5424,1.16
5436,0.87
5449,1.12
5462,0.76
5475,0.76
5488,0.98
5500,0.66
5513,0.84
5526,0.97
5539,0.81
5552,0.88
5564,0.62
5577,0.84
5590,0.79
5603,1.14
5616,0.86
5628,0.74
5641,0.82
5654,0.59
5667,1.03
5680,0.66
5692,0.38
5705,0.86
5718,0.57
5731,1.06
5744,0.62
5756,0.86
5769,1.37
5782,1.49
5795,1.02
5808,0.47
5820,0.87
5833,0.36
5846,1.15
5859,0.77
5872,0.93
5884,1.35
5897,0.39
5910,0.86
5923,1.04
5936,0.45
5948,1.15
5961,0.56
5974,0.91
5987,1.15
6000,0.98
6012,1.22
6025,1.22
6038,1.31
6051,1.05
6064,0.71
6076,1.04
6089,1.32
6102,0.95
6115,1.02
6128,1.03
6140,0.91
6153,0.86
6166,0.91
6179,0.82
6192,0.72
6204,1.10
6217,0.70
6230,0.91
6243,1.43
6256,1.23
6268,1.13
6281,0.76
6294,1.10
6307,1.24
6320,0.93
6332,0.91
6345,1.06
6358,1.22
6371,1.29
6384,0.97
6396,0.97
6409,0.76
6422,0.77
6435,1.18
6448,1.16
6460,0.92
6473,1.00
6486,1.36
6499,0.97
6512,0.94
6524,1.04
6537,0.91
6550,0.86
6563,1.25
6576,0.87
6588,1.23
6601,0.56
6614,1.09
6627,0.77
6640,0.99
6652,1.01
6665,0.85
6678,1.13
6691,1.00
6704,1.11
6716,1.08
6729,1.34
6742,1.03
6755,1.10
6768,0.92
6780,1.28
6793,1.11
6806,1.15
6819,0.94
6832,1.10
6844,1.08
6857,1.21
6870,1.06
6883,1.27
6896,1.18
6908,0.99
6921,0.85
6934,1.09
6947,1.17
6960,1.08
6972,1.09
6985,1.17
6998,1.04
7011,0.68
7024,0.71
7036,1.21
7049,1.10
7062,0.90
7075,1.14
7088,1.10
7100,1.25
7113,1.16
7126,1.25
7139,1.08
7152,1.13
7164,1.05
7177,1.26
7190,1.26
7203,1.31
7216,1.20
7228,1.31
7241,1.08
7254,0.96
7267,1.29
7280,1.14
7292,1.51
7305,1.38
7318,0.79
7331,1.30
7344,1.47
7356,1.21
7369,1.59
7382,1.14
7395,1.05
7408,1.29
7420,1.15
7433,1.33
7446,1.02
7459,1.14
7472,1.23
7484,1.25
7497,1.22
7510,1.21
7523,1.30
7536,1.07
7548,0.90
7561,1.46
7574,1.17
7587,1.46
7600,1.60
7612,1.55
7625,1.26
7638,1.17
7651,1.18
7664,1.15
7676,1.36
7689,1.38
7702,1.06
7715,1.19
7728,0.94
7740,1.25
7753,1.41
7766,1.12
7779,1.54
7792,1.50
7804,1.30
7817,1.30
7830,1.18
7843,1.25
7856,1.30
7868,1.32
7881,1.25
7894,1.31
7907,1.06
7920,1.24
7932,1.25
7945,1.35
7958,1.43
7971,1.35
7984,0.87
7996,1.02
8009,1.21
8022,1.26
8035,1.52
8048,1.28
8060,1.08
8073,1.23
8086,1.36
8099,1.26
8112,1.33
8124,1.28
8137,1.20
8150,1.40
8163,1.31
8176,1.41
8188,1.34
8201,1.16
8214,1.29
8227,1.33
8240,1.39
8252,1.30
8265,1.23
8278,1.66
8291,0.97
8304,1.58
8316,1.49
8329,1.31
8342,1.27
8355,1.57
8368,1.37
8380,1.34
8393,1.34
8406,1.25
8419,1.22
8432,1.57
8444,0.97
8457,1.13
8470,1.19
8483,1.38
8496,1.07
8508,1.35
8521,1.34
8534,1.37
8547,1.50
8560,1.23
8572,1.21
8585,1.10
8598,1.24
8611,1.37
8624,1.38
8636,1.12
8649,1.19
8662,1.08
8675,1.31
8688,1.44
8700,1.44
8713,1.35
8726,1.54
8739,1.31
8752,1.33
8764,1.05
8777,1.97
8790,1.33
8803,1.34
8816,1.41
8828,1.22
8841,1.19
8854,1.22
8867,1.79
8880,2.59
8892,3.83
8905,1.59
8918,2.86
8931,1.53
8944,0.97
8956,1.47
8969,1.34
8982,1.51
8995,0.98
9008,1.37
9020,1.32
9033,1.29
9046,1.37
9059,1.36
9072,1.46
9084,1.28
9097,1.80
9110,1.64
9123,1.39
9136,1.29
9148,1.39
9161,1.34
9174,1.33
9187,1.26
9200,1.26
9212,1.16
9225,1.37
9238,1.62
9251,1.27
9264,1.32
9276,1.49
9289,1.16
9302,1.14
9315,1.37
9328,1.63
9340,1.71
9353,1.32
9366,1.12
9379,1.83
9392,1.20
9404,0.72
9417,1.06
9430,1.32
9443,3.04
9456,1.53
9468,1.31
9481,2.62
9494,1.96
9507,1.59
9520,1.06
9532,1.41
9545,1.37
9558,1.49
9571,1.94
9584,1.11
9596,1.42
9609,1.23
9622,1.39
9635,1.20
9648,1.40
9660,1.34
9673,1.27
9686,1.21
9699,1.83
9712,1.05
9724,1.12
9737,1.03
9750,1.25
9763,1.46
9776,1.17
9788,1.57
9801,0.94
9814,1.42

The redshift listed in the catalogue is 0.354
